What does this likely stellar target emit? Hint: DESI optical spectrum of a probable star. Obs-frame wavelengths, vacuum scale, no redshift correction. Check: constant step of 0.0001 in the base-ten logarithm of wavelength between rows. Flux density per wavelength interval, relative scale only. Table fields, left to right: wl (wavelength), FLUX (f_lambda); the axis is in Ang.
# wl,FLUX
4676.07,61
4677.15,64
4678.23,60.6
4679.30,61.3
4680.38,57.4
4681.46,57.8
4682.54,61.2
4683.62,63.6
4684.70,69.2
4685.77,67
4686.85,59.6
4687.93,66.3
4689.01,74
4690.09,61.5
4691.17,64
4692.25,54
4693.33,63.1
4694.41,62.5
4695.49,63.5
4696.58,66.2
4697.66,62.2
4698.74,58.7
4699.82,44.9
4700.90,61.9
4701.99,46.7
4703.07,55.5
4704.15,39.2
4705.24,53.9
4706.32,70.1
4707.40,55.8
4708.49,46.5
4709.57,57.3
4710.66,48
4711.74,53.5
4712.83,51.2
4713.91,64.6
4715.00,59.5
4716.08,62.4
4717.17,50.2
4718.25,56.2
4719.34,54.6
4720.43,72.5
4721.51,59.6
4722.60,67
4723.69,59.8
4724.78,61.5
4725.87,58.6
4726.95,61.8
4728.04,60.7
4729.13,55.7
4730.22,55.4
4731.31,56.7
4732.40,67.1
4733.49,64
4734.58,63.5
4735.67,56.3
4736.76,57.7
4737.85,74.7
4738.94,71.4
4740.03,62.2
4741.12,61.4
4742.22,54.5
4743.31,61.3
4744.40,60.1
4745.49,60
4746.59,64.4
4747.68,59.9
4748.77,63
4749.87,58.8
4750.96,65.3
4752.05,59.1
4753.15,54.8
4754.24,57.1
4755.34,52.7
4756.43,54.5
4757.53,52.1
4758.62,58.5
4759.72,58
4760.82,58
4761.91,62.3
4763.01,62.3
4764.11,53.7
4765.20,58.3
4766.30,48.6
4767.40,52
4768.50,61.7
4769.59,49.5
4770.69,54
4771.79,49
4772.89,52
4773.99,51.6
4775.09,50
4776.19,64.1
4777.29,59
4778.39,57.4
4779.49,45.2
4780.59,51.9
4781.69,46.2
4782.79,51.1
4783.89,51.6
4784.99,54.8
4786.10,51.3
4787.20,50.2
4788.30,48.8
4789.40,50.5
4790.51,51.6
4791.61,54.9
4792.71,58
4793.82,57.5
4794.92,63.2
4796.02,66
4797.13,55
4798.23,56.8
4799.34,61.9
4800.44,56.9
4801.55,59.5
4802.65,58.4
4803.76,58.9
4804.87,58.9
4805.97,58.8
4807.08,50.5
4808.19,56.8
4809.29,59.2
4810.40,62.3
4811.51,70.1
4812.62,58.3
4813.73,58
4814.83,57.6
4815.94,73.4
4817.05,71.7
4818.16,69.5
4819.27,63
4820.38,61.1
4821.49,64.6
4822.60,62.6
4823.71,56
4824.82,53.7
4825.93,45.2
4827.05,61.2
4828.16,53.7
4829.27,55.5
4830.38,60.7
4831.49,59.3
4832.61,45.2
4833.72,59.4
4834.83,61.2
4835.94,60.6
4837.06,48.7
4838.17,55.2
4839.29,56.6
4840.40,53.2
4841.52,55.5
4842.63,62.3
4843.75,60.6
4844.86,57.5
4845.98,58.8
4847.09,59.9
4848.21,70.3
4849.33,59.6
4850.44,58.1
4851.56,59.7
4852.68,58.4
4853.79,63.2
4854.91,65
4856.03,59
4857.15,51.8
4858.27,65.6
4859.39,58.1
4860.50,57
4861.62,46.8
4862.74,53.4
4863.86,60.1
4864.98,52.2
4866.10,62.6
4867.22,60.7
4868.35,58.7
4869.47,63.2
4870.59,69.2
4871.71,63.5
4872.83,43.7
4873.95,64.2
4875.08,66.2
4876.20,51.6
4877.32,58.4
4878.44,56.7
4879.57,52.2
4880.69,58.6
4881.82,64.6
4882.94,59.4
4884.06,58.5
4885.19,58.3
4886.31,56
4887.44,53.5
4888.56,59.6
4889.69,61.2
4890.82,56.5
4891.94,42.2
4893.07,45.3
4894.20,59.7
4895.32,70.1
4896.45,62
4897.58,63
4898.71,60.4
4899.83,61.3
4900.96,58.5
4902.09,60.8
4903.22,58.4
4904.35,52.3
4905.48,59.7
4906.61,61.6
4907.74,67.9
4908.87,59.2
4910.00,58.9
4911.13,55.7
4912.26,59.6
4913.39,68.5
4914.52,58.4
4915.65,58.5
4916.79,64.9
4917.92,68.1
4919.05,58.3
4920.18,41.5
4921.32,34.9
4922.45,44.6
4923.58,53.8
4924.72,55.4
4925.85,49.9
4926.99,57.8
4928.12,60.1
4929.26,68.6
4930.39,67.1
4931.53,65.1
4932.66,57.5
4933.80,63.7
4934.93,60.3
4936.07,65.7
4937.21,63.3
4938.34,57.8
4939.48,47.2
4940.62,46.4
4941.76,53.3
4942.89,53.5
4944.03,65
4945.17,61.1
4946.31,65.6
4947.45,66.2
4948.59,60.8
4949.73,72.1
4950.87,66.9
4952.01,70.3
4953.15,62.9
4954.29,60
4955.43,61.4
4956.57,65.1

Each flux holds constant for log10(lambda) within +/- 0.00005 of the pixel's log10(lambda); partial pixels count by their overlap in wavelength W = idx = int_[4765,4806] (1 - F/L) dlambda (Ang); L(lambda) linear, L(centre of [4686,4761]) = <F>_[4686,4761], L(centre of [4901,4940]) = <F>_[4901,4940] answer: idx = 2.9 Ang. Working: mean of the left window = 59.3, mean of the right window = 58.4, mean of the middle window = 54.8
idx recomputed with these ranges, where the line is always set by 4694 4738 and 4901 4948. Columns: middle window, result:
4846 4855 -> -0.47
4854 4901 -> 0.06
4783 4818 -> 0.12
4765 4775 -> 0.98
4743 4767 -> 0.04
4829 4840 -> 0.41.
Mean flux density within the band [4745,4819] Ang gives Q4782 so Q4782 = 57.1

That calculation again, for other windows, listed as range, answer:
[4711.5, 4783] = 58.1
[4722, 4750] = 61.5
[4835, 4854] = 58.7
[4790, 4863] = 58.8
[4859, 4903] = 58.2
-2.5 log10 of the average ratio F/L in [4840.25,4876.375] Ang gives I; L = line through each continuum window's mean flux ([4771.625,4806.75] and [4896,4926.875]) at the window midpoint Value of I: -0.05 mag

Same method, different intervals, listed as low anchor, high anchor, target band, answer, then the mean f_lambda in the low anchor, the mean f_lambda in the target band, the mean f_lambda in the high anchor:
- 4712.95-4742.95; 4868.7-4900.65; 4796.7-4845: 0.014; 61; 58.8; 58.6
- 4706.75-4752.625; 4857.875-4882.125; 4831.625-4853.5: 0.012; 59.9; 58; 58.4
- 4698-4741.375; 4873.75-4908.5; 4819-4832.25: 0.015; 58.5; 57.7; 58.6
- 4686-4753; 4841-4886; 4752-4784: 0.095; 59.7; 54.5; 59.1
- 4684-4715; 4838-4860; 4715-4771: -0.009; 58.6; 59.3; 59.5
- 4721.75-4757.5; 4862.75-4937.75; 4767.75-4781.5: 0.125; 60.5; 53.6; 58.6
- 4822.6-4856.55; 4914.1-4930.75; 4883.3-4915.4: -0.044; 57.9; 58.8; 56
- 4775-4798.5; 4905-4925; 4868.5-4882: -0.053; 54.4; 59.2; 57.2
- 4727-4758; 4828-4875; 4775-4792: 0.137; 60.2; 52.5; 58.4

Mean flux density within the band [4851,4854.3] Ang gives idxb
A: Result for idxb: 60.5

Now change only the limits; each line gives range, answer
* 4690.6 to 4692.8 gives 59.1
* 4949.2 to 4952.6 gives 69.7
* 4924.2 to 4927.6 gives 54.5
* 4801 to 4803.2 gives 59.1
